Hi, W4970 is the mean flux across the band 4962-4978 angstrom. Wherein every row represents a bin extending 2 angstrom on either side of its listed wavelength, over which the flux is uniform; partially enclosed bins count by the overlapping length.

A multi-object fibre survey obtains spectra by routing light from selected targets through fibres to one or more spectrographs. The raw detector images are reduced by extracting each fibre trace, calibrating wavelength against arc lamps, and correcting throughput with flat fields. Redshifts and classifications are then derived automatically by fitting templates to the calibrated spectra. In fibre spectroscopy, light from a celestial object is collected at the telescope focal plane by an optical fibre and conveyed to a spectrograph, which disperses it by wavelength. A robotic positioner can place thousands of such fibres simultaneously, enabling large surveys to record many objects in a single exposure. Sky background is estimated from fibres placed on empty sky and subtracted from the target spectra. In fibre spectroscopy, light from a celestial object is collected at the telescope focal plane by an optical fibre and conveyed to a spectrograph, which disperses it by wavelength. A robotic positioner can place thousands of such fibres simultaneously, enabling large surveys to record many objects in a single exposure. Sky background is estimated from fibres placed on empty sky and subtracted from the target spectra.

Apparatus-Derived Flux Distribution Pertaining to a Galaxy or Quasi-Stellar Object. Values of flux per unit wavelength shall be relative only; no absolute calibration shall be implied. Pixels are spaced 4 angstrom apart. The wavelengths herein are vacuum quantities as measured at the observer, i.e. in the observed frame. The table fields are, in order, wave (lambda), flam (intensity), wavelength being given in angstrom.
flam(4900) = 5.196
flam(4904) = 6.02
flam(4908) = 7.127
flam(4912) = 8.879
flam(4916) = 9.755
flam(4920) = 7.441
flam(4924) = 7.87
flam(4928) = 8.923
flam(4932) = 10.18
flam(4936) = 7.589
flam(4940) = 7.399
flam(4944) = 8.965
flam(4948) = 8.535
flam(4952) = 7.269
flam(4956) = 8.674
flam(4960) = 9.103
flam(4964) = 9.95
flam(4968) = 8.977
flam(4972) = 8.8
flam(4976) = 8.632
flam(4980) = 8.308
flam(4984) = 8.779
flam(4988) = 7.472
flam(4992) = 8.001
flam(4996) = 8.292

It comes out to 9.09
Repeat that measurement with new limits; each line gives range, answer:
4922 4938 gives 8.64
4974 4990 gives 8.3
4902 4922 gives 7.84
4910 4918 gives 9.32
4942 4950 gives 8.75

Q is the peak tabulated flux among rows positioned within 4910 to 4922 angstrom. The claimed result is 9.755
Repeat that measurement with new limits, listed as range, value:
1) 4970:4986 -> 8.8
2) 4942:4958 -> 8.965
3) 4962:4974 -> 9.95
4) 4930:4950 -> 10.18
